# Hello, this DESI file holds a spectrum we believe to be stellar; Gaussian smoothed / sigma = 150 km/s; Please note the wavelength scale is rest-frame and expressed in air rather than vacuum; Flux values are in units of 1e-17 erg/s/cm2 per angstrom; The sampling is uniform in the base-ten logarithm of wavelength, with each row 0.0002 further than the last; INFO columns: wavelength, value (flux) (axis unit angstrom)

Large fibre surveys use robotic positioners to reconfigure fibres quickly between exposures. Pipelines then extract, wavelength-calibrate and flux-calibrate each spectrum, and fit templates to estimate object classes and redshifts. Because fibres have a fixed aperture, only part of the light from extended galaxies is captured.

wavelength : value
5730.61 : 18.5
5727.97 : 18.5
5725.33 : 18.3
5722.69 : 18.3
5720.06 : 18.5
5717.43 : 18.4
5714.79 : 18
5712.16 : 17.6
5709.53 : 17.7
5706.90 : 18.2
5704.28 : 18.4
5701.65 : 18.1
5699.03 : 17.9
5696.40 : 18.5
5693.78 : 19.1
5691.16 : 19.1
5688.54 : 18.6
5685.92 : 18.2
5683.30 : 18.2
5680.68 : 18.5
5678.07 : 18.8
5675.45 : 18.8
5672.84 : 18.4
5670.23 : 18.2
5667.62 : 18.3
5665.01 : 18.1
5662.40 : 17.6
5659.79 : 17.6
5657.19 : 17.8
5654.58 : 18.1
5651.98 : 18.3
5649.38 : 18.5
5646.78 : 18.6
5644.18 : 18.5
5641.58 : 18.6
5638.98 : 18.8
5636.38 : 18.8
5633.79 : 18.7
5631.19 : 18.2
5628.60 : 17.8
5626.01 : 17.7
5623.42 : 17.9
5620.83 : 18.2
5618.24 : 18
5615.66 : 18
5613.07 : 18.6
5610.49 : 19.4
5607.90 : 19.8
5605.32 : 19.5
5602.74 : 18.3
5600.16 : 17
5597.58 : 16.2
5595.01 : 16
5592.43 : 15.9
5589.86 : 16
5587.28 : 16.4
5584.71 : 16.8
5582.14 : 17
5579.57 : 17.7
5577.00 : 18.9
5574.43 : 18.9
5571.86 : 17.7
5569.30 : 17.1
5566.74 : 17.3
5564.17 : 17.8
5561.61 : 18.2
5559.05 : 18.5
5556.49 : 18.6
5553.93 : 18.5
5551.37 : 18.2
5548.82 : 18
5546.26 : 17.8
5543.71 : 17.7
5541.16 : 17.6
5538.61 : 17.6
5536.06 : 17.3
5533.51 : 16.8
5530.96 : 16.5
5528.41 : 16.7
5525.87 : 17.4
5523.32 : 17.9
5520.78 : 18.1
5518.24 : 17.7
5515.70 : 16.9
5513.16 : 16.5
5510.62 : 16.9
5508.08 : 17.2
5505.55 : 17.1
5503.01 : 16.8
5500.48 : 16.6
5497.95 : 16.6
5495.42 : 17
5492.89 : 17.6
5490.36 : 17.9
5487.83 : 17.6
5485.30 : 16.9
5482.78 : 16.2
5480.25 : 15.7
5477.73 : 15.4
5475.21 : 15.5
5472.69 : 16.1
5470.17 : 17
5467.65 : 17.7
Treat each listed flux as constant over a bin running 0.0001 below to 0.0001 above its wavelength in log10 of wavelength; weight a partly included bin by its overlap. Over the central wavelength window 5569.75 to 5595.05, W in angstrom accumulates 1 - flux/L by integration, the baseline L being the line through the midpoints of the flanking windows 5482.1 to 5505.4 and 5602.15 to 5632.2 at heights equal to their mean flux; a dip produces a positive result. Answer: 1.2 angstrom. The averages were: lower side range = 17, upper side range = 18.5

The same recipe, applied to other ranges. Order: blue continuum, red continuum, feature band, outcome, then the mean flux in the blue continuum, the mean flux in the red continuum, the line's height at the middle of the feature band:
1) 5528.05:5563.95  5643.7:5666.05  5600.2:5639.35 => -1.0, 17.7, 18.1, 18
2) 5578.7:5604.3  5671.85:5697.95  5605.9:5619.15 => -1.3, 16.7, 18.6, 17.2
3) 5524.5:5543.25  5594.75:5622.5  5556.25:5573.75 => -0.3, 17.2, 18.2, 17.6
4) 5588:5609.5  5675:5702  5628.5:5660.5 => -0.7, 17.3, 18.5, 17.9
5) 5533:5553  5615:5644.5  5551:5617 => 0.7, 17.7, 18.3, 18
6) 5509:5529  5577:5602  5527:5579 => -2.4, 17.3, 16.7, 17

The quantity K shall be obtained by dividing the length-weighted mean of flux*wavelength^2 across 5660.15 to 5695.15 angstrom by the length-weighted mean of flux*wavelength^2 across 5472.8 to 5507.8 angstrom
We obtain 1.2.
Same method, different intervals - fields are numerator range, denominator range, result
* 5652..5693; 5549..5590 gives 1.07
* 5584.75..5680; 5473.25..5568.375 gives 1.09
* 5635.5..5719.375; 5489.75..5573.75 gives 1.10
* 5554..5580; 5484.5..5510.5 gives 1.08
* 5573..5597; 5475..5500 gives 1.06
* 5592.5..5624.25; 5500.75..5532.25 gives 1.09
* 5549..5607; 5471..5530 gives 1.07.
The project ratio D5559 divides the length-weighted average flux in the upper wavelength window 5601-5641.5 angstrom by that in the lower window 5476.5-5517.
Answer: 1.10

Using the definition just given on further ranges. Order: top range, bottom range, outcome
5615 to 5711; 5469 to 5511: 1.09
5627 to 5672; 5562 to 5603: 1.06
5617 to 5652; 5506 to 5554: 1.05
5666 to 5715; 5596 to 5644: 1.00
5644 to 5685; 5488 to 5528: 1.06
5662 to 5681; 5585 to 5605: 1.10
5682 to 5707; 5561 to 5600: 1.07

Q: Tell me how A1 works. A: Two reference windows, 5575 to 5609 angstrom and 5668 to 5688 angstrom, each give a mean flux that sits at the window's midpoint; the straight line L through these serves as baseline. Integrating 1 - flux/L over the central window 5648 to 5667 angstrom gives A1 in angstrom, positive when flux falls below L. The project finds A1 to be 0.2 angstrom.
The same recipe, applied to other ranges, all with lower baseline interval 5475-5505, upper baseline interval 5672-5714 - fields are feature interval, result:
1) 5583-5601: 1.2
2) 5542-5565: -1.2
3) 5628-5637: -0.3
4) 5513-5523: -0.3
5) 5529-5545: -0.1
